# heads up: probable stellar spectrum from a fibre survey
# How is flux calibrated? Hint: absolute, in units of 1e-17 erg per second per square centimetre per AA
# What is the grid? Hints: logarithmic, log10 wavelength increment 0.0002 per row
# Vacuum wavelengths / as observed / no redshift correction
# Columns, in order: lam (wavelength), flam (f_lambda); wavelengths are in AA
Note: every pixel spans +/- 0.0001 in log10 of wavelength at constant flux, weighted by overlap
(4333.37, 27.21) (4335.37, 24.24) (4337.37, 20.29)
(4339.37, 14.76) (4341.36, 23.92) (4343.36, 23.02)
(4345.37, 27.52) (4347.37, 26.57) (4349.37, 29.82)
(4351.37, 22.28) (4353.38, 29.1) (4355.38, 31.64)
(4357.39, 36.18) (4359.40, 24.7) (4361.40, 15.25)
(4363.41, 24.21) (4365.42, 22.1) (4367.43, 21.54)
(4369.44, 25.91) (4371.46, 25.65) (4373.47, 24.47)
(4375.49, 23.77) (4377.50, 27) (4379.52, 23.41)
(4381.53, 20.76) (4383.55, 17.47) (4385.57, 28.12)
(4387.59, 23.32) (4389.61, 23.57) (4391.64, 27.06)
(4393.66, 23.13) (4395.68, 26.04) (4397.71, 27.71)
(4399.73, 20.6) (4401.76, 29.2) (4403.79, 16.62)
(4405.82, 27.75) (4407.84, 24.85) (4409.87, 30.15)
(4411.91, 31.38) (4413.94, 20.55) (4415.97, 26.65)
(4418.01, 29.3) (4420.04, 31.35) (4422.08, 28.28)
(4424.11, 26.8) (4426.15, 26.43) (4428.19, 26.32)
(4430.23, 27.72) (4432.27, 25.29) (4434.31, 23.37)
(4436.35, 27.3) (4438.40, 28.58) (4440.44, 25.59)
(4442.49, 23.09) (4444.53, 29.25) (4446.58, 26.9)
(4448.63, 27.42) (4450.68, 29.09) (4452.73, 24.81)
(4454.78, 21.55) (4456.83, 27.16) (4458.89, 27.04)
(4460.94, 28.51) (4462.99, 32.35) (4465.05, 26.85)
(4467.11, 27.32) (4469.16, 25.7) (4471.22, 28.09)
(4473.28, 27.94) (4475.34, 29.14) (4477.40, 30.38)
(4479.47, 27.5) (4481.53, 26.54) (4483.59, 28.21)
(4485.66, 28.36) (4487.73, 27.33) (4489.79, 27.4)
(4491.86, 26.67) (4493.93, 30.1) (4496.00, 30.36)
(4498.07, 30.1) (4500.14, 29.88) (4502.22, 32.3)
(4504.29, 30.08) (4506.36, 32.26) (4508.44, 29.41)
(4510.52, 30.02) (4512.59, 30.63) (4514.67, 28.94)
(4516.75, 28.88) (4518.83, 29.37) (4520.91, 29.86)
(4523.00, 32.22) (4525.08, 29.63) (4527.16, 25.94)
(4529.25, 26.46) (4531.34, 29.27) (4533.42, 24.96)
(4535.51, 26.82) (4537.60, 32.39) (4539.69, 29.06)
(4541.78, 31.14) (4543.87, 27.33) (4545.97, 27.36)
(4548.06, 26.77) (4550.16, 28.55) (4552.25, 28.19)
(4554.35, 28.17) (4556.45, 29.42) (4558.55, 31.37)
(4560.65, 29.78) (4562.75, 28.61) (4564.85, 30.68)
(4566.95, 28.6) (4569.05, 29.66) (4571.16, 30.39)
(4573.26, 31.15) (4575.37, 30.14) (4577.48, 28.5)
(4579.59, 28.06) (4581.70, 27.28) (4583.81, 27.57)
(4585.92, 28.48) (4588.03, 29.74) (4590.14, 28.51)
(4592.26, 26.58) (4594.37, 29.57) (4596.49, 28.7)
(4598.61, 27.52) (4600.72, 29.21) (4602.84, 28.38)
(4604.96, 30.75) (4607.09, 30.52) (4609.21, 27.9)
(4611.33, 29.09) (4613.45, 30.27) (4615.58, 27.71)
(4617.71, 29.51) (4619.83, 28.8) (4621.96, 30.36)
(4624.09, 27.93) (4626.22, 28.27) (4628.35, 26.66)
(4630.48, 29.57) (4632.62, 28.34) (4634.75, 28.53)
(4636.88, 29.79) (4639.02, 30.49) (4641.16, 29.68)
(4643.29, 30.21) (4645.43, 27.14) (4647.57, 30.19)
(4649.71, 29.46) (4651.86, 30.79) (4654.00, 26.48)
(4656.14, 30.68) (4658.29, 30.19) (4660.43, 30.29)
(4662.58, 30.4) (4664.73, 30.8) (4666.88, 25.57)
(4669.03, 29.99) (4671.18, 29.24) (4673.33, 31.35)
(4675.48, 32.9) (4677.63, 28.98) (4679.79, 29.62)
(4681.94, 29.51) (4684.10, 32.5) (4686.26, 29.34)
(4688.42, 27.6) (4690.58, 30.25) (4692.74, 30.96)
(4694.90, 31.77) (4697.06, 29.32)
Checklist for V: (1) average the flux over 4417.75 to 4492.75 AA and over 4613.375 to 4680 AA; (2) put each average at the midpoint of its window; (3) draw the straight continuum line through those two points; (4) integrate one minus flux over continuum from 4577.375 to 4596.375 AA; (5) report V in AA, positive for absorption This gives 0.3 AA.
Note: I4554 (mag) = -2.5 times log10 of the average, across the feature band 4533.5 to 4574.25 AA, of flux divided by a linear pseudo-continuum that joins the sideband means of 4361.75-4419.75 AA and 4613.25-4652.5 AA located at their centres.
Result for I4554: -0.06 mag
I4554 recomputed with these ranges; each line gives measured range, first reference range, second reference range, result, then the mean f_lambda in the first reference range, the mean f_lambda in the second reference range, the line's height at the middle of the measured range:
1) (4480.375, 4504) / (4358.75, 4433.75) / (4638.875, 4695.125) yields -0.08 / 25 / 29.8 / 26.7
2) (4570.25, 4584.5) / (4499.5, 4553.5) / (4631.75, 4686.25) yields 0.01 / 29.1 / 29.7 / 29.4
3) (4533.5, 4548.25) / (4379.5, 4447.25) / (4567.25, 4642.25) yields -0.03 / 25.7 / 29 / 27.9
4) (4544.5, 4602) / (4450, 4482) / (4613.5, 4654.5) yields -0.01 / 27.5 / 29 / 28.5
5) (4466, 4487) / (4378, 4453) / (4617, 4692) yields -0.04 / 25.8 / 29.5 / 26.8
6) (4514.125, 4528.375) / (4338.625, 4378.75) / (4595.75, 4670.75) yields -0.07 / 25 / 29.2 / 27.5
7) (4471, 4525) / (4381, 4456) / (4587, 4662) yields -0.09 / 25.8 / 29.1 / 27.1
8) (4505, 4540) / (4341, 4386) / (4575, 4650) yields -0.07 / 24.9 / 28.9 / 27.4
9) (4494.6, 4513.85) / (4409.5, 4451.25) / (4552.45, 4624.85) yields -0.09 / 27.1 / 29.1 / 28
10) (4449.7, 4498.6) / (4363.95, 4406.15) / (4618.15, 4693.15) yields -0.08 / 24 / 29.5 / 25.8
